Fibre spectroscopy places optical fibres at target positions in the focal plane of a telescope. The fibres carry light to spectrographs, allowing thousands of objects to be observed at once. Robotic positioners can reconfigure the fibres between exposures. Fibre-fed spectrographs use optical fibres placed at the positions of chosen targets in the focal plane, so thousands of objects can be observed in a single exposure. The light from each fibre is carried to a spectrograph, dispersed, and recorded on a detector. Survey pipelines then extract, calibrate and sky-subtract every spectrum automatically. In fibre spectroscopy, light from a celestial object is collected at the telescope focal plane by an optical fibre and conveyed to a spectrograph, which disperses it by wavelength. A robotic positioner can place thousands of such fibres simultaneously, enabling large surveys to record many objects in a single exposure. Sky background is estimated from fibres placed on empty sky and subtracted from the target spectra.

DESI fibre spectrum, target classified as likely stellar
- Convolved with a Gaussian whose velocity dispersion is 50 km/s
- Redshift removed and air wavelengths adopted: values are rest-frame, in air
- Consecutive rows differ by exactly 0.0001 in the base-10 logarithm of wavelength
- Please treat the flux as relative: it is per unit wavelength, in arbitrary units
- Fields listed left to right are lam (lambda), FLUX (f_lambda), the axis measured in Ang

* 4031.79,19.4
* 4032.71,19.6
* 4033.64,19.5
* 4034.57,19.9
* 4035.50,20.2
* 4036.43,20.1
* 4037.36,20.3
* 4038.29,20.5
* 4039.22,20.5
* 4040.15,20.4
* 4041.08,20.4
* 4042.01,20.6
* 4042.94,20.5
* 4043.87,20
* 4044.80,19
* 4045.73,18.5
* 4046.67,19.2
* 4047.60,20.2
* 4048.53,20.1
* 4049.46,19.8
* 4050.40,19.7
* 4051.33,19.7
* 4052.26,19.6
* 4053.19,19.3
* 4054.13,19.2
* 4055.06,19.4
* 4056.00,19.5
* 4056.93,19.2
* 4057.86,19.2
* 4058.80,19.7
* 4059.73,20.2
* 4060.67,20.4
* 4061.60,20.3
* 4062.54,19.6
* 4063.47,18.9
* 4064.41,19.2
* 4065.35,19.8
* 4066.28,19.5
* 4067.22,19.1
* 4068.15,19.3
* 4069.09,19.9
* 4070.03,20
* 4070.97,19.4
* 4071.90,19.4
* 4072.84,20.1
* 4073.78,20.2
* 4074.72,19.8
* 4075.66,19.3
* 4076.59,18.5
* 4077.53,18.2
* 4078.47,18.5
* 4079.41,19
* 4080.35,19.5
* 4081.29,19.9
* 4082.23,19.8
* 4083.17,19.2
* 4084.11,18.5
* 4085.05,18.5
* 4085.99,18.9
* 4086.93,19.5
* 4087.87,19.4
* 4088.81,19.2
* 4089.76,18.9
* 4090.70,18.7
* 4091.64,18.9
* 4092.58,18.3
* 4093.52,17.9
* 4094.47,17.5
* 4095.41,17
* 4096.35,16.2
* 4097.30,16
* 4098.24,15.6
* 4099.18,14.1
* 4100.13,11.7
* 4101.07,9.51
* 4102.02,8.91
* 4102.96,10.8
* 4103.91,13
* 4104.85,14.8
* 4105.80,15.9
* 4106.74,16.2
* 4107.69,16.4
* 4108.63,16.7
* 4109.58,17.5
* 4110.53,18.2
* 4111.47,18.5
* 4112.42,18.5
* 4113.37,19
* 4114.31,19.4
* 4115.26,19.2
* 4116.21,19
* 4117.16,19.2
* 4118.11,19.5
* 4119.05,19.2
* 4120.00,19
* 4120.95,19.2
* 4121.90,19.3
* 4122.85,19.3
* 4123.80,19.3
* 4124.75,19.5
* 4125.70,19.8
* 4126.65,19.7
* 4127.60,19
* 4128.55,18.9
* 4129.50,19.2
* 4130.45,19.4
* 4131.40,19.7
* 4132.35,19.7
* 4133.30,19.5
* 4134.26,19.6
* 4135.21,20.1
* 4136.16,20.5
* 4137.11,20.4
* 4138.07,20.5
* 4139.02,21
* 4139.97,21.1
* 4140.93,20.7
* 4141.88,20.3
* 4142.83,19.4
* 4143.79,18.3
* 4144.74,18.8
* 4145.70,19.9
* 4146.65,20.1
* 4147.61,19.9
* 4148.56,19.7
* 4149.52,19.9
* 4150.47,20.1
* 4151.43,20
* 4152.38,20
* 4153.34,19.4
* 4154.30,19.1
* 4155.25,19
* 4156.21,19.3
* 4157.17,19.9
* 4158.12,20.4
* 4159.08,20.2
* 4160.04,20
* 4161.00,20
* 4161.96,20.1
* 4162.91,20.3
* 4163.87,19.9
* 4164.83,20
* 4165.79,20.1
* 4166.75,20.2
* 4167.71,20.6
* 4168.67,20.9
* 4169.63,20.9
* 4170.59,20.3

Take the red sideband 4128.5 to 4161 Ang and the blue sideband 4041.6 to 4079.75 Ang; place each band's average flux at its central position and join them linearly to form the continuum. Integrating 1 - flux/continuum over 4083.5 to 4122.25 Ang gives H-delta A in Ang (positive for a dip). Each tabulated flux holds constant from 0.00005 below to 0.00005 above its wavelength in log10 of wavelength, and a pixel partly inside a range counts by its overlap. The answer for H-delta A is 5.06 Ang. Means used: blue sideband 19.5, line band 17.1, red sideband 19.8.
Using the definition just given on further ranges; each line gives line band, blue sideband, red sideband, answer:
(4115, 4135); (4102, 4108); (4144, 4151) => -3.2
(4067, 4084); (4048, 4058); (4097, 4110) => -2.3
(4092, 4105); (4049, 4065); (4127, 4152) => 3.5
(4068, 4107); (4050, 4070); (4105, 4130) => 3.4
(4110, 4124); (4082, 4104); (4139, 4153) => -0.8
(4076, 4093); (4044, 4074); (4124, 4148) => 0.6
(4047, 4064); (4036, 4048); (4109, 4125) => 0.1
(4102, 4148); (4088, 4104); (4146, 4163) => -2.5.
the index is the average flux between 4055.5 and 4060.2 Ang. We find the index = 19.6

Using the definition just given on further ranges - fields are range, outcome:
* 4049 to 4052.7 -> 19.7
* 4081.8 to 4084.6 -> 19.2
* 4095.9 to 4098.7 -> 15.9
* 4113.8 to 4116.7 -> 19.2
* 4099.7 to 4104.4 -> 10.8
